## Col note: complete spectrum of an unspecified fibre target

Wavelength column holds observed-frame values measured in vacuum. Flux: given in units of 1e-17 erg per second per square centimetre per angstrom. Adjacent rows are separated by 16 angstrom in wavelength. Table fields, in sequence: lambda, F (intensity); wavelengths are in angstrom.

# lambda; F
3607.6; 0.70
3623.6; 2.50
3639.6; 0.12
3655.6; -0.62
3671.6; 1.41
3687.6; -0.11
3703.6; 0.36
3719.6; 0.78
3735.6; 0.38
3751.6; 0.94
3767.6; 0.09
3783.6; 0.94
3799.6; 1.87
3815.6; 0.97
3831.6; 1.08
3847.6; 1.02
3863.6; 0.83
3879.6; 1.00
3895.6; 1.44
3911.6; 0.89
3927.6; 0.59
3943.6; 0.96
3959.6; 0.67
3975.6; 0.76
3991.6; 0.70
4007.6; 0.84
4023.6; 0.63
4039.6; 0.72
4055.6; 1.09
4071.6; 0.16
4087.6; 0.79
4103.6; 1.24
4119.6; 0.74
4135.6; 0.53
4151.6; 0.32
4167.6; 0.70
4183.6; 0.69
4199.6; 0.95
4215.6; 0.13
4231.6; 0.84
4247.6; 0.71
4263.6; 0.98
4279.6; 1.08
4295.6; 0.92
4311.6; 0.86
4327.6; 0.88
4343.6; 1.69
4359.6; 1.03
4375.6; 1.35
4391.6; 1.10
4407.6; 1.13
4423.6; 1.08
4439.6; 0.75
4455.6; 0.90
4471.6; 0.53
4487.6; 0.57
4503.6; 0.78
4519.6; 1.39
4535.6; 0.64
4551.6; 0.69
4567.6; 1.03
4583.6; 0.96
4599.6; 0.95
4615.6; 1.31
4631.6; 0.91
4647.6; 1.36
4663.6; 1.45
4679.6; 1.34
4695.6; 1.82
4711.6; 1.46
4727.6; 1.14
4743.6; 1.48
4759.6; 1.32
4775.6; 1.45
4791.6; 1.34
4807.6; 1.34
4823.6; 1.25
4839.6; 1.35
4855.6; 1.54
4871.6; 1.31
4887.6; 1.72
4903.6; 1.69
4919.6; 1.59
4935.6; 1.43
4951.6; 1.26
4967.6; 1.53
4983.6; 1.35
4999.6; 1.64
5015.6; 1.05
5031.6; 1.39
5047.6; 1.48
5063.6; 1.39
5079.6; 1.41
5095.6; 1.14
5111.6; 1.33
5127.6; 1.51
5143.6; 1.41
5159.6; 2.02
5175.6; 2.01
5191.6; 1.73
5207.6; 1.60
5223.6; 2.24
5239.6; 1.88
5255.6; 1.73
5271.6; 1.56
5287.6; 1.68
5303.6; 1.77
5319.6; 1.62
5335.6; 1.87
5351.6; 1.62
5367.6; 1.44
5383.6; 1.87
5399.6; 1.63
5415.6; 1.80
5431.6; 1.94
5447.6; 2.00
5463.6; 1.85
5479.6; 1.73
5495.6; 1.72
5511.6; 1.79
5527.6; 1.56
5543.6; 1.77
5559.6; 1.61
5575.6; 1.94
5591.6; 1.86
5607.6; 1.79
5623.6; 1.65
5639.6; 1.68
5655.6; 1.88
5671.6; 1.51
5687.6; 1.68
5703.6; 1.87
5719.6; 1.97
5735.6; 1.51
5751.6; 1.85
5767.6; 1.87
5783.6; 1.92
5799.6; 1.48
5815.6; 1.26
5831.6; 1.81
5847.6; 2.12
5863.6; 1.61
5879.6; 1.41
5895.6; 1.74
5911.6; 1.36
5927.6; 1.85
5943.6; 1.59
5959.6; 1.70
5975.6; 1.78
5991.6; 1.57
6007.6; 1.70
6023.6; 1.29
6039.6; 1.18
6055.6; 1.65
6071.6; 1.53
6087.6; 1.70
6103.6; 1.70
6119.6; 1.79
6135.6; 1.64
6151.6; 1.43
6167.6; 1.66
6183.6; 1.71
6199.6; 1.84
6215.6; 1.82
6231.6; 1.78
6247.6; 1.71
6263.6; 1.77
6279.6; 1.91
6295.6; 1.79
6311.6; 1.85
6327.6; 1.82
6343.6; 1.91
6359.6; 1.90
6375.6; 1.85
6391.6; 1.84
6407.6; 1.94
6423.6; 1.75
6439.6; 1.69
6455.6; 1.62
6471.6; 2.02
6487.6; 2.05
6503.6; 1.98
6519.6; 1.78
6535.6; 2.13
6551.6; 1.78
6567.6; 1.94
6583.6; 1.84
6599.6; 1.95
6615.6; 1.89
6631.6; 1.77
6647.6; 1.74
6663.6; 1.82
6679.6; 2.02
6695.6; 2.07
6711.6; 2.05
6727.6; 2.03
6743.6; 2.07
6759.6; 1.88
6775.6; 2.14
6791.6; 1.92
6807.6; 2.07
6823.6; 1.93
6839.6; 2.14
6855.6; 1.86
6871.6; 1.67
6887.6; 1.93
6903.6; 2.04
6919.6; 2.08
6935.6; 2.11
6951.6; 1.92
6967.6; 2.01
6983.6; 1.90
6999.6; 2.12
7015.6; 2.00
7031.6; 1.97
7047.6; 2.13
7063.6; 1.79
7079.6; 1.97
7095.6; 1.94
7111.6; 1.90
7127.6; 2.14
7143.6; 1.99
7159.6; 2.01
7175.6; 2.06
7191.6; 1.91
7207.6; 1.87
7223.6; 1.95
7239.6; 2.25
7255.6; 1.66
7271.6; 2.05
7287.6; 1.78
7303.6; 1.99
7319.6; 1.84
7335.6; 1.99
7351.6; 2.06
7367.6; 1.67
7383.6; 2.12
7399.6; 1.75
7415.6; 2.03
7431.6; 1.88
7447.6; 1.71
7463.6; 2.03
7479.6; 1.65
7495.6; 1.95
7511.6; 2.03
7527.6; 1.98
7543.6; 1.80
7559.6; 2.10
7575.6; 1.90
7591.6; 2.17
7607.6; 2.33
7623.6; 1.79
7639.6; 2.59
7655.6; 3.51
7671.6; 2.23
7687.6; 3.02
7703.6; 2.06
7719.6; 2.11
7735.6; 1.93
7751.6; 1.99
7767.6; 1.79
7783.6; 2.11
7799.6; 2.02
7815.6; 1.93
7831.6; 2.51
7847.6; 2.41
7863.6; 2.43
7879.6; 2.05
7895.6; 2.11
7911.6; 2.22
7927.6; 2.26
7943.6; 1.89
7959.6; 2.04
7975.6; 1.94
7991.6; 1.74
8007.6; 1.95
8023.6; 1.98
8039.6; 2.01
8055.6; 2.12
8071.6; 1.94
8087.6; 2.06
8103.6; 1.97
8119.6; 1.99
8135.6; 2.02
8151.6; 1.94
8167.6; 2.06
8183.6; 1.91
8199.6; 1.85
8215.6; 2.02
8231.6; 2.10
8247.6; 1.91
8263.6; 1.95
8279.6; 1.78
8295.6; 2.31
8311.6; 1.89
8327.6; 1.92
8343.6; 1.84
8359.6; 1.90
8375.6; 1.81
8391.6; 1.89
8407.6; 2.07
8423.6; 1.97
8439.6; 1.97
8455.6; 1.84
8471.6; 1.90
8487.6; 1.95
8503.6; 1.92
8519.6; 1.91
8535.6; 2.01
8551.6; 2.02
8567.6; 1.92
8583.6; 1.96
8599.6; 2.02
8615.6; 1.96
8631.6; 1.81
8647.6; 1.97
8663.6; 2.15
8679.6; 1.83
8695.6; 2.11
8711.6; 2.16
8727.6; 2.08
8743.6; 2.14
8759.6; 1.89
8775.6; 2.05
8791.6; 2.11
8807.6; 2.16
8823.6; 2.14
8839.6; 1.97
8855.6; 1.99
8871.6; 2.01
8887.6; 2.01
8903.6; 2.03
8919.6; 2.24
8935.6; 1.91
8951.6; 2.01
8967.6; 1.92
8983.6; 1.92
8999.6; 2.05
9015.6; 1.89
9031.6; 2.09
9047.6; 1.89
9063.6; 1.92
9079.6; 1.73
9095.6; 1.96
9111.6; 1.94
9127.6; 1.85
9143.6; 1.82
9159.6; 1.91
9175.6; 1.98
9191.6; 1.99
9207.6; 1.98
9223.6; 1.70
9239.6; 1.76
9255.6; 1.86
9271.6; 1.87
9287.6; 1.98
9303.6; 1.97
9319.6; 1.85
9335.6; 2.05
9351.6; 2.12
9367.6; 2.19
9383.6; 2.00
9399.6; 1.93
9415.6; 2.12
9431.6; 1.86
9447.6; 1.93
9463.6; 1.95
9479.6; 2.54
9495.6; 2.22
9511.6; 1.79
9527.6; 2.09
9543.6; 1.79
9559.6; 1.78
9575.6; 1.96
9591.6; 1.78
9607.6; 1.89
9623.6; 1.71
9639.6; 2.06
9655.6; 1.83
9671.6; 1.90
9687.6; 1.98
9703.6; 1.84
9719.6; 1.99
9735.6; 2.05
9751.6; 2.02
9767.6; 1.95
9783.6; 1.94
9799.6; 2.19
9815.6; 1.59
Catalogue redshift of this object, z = 0.166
